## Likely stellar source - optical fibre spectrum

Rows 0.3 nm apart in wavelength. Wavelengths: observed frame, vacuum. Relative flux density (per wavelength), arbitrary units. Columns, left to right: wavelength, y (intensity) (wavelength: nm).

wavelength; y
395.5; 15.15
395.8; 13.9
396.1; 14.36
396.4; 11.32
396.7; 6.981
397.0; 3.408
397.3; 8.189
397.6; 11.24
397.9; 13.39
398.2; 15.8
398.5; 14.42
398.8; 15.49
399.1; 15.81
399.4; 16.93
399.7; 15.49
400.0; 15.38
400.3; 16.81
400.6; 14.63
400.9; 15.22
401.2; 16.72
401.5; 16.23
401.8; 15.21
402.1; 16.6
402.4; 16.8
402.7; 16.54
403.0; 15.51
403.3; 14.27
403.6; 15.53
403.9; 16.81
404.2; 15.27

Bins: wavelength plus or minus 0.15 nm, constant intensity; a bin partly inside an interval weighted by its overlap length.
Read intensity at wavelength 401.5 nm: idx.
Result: 16.23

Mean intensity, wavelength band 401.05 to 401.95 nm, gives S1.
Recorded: 16.1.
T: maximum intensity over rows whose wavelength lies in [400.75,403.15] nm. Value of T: 16.8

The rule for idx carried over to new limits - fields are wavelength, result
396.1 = 14.36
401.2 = 16.72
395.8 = 13.9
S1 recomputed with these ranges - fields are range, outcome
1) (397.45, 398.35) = 13.5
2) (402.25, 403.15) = 16.3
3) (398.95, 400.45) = 16.1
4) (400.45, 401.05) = 14.9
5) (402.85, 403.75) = 15.1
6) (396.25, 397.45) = 7.47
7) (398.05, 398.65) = 15.1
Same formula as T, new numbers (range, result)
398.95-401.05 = 16.93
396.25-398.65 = 15.8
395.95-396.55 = 14.36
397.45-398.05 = 13.39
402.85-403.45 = 15.51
